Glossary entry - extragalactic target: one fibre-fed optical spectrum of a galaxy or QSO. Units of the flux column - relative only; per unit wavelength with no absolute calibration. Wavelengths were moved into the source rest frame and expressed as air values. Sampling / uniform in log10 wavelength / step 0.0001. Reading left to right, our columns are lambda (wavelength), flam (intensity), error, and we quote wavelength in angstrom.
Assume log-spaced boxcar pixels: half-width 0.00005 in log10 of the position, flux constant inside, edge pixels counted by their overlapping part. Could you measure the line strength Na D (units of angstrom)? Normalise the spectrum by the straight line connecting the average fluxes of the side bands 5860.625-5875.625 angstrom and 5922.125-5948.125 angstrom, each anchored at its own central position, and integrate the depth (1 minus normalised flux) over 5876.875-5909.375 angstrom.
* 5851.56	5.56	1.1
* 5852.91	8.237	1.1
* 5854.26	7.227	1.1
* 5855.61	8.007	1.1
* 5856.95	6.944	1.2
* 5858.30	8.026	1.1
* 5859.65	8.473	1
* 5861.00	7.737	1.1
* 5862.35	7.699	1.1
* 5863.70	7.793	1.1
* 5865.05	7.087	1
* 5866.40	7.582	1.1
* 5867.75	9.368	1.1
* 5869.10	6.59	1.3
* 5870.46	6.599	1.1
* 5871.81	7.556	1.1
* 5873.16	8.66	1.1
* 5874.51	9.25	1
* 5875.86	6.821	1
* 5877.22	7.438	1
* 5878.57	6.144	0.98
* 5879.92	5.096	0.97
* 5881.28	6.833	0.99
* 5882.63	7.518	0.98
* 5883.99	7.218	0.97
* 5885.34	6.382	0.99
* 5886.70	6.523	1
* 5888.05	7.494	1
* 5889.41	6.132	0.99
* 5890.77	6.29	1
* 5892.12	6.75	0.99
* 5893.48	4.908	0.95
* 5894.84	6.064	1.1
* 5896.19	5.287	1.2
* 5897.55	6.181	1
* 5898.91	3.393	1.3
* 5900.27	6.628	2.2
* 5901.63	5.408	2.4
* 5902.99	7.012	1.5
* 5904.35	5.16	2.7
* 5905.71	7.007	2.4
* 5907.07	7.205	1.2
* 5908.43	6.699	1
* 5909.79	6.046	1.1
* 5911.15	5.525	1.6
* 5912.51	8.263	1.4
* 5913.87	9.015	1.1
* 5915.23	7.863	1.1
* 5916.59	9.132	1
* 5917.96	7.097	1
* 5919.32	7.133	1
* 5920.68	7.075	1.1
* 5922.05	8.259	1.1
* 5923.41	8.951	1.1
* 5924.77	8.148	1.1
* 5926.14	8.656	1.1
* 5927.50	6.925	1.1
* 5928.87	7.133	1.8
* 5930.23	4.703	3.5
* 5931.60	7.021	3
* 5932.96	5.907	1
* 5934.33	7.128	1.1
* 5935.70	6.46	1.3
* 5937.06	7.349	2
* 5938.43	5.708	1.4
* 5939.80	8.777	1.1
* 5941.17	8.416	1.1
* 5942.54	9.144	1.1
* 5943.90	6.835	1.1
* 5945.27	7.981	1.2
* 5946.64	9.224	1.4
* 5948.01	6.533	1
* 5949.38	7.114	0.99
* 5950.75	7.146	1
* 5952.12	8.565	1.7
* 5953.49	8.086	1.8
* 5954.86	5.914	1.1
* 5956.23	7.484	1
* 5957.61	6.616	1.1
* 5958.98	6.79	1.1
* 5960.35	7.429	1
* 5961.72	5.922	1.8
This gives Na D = 5.92 angstrom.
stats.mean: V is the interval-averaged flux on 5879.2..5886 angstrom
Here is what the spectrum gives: 6.61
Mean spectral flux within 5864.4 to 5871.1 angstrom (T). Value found 7.44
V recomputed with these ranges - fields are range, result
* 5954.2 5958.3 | 6.67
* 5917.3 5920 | 7.13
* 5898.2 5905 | 5.52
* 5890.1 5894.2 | 5.98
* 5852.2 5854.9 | 7.7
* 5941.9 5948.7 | 7.94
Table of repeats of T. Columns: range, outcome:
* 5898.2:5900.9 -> 4.99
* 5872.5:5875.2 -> 8.96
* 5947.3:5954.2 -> 7.49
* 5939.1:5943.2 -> 8.75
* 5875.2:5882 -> 6.47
